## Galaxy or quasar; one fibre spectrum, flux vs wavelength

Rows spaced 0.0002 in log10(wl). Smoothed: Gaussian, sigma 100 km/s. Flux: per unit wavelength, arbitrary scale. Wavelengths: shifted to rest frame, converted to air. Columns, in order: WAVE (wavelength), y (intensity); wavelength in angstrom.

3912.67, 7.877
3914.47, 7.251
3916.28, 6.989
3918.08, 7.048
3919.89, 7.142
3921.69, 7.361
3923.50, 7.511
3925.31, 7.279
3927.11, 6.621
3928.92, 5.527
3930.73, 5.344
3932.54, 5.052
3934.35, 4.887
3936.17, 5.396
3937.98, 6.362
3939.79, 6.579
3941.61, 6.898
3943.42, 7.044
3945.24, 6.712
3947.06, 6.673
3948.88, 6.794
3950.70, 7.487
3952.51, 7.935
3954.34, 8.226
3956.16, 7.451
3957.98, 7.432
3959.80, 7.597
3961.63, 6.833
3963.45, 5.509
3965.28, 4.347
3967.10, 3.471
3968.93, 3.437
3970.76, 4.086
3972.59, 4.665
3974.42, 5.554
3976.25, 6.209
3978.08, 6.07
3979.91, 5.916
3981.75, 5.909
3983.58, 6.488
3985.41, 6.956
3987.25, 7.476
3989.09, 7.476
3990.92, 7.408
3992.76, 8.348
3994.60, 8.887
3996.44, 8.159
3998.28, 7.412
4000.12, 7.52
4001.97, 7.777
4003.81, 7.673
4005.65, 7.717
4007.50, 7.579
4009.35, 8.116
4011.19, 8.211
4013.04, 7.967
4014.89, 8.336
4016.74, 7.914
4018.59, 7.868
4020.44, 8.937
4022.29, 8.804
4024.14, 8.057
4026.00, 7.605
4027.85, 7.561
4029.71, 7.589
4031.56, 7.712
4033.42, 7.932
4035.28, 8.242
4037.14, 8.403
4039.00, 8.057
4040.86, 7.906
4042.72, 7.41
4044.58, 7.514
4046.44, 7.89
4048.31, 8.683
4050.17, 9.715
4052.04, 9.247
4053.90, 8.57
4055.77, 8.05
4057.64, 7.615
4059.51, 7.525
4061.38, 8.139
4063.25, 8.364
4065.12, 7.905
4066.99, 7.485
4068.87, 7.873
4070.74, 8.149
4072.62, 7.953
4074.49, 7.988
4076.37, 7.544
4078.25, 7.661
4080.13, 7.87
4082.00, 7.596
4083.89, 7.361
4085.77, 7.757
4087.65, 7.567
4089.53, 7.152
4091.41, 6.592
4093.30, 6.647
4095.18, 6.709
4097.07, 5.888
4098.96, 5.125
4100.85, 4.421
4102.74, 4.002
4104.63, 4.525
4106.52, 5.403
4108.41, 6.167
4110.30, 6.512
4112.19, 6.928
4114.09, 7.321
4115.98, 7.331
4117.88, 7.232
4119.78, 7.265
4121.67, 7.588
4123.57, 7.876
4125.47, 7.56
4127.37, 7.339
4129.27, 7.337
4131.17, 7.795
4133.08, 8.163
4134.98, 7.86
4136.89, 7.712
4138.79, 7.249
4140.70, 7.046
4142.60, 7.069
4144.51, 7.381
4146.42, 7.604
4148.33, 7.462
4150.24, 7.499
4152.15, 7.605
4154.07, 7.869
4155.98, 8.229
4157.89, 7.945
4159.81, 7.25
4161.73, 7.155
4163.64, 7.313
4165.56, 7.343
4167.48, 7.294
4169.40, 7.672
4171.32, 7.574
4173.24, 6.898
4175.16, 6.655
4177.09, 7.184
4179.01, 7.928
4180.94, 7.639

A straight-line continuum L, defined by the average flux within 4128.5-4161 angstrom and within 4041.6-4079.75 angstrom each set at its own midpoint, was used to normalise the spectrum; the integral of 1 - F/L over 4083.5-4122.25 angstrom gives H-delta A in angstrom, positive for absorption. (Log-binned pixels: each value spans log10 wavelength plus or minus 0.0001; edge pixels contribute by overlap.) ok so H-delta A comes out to 6.91 angstrom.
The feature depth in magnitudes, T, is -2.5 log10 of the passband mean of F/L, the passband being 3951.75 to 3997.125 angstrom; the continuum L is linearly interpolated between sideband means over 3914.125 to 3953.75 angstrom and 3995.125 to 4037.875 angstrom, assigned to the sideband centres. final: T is 0.13 mag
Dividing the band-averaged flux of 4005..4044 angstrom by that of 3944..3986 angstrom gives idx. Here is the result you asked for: 1.30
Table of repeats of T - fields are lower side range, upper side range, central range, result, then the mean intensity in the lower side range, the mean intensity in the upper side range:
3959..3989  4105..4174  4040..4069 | -0.24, 5.7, 7.34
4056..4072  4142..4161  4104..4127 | 0.13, 7.89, 7.59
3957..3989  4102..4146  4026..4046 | -0.23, 5.81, 7.01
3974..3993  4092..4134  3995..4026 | -0.20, 6.68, 6.6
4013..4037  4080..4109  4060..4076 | -0.15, 8.05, 6.25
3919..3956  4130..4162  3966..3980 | 0.37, 6.66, 7.59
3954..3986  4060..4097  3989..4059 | -0.20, 5.85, 7.55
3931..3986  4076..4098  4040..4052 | -0.20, 6.12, 7.19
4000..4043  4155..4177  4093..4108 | 0.40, 7.97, 7.39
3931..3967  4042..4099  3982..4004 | -0.10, 6.5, 7.7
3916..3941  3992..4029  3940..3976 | 0.11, 6.35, 8.02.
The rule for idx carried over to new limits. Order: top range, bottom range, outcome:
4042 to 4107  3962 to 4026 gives 1.05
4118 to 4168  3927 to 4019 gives 1.12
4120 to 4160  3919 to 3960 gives 1.13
